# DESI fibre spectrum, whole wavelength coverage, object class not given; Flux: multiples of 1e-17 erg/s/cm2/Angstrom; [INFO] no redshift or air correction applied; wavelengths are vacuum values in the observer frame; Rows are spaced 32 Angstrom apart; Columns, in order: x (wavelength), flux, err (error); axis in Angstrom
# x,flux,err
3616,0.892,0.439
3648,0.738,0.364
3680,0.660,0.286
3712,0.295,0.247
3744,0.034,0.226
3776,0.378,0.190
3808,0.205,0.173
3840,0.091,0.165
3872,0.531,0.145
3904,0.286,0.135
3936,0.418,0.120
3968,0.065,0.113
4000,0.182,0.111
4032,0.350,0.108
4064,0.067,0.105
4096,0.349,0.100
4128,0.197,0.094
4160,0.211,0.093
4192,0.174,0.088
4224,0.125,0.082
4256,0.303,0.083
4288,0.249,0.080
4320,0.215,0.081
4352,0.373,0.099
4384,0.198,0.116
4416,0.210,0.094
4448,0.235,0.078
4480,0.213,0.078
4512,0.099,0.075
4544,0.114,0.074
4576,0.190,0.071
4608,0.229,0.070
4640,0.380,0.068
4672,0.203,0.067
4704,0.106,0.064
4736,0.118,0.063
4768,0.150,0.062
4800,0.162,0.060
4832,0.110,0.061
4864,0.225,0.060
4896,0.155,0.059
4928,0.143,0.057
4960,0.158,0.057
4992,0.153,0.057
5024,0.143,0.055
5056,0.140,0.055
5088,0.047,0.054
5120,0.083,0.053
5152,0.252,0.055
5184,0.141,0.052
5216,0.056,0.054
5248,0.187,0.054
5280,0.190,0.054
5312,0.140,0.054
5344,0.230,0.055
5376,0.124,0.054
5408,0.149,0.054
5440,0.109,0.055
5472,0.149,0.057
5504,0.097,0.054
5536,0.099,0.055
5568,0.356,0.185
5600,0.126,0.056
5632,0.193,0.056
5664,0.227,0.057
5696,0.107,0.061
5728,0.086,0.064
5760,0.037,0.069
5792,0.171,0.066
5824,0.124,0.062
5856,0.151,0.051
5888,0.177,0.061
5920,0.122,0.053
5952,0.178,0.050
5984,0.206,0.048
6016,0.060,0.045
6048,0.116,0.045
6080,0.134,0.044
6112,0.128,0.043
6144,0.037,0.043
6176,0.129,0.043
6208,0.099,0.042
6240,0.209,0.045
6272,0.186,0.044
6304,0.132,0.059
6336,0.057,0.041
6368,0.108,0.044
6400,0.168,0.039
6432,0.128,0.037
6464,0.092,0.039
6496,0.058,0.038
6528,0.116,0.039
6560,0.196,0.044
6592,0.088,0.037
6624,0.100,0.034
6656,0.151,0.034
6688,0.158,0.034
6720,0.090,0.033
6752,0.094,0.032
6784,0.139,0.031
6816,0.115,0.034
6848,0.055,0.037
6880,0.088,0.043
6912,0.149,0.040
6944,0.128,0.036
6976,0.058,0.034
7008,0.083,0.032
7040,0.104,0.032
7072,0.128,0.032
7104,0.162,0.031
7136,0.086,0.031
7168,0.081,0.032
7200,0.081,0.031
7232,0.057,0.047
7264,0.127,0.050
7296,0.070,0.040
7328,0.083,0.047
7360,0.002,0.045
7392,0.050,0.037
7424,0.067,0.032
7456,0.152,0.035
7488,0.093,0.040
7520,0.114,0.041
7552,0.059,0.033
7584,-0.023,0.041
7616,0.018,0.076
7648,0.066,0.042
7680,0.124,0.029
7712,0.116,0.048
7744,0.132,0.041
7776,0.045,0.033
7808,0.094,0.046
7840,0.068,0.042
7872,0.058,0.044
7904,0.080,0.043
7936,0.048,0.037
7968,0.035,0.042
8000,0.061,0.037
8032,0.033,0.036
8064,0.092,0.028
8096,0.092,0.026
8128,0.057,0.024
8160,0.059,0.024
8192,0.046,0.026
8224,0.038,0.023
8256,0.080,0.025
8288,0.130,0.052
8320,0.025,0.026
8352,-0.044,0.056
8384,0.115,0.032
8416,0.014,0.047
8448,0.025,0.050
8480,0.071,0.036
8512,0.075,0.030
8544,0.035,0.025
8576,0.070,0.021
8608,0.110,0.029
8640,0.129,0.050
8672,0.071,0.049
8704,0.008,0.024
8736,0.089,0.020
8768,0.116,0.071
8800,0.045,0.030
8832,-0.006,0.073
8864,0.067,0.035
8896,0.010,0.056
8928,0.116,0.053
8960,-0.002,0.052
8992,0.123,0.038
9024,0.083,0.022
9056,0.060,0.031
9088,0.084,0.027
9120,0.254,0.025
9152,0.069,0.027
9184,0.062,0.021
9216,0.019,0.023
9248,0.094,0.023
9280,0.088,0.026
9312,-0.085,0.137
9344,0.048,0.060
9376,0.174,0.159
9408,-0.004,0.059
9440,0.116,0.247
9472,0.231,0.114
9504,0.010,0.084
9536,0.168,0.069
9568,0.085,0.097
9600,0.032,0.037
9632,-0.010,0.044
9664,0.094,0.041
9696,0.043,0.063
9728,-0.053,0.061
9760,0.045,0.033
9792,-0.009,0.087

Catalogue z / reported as 1.443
